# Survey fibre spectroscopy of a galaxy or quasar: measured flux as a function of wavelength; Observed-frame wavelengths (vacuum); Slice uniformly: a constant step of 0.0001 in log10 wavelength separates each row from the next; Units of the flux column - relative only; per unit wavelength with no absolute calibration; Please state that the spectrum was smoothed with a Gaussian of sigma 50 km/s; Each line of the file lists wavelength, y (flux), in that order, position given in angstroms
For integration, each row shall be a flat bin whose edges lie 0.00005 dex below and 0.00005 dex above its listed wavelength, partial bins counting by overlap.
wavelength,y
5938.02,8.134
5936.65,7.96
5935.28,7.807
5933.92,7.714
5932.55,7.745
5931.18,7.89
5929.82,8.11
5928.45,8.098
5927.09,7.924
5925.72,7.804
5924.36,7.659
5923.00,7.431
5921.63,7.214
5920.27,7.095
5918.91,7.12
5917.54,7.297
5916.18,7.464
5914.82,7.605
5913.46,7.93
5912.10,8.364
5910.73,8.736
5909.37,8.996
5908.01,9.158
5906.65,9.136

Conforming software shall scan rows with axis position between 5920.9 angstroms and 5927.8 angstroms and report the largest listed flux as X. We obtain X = 7.924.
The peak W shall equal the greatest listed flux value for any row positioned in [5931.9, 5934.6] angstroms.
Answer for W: 7.745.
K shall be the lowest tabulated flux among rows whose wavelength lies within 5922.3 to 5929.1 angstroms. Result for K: 7.431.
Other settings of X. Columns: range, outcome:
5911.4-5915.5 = 8.364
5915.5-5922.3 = 7.464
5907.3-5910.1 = 9.158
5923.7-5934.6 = 8.11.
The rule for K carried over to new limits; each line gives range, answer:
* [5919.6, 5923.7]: 7.095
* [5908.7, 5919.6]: 7.12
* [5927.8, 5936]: 7.714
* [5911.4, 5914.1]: 7.93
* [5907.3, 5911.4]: 8.736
